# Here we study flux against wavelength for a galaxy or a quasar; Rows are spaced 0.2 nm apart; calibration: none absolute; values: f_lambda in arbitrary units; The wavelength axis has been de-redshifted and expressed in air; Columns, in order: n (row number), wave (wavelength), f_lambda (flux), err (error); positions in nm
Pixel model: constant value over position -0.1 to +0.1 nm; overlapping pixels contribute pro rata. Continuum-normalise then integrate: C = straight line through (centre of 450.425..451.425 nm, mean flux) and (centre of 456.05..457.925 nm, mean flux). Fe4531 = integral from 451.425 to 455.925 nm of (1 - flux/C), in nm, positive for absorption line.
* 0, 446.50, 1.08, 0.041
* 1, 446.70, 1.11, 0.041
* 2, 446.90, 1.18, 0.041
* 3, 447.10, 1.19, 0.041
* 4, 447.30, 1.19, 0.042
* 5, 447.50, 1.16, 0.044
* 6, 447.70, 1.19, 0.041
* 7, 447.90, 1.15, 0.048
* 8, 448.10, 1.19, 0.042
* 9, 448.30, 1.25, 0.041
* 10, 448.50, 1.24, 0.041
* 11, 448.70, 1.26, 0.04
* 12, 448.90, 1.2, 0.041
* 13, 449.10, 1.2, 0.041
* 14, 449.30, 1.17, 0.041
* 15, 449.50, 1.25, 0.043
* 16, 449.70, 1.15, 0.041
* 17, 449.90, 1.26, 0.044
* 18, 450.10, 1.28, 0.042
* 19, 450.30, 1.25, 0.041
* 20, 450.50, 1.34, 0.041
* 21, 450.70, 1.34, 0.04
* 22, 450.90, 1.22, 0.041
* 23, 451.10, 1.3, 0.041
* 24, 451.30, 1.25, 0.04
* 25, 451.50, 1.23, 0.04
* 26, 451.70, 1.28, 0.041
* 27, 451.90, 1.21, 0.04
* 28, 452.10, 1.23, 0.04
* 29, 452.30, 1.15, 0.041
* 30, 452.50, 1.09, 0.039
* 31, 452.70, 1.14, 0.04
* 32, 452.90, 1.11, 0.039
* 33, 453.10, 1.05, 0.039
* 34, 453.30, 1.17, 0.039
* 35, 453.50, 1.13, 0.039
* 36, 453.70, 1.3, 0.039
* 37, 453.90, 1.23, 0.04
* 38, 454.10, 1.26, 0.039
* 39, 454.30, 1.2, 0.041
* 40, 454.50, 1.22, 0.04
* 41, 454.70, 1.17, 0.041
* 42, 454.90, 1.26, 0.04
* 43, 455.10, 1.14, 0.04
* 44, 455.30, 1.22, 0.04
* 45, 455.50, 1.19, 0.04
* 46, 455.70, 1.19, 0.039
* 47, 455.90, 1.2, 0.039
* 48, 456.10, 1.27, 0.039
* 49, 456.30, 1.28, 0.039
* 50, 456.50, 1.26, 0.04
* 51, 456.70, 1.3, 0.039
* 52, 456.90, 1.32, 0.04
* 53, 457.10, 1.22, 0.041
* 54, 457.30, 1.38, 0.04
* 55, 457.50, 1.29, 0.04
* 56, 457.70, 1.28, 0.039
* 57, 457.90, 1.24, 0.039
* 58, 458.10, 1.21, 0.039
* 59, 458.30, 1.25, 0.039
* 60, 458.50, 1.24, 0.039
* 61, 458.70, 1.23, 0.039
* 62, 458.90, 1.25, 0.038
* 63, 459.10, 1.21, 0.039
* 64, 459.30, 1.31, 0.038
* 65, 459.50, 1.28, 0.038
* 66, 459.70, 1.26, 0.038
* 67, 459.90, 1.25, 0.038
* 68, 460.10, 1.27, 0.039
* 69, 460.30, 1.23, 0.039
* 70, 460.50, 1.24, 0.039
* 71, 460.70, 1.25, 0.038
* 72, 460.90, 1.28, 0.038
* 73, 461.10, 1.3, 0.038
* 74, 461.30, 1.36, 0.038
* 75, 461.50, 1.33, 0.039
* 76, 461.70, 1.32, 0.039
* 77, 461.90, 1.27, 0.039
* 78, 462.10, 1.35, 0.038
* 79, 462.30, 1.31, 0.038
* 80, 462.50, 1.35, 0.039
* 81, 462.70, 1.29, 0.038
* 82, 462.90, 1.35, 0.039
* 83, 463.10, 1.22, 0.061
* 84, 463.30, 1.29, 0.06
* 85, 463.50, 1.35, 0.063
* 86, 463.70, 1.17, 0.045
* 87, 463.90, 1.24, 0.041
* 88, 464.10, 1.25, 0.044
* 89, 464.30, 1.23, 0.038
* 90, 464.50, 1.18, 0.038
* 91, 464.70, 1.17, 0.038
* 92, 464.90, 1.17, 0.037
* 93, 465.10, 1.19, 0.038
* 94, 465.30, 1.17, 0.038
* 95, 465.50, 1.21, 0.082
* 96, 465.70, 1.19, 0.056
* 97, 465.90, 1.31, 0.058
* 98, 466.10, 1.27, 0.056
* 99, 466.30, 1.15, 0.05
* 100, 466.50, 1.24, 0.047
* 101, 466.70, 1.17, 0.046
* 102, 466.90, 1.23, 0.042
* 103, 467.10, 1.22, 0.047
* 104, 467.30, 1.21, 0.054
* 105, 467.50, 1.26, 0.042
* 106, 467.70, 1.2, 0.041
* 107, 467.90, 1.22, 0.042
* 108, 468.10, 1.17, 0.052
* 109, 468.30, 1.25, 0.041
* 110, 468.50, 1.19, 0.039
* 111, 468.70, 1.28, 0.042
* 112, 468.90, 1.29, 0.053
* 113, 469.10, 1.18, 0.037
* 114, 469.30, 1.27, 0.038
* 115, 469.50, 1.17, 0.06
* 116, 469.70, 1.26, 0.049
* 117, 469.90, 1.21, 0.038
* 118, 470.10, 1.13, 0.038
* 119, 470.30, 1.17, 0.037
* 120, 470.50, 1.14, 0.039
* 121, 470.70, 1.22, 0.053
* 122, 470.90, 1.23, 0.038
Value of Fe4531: 0.34 nm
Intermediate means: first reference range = 1.29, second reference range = 1.29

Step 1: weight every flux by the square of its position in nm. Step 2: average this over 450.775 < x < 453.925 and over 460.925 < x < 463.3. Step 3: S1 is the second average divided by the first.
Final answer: 1.1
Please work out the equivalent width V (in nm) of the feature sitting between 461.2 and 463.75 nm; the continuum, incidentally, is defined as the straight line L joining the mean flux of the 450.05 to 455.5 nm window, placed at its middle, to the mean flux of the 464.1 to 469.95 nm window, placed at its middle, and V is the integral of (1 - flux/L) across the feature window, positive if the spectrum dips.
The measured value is -0.193 nm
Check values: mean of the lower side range 1.21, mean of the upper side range 1.22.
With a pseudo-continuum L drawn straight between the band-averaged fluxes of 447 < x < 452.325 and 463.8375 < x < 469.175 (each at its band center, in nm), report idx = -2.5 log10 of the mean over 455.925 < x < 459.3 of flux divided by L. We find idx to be -0.036 mag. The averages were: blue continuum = 1.23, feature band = 1.26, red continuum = 1.22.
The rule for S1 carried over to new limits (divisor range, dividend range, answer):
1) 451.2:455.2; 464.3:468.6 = 1.08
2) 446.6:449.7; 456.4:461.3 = 1.11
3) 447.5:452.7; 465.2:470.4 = 1.07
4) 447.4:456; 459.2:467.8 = 1.09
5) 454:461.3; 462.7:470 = 1.02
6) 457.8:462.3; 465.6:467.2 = 0.99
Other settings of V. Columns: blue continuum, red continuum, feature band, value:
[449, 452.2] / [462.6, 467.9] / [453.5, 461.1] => -0.05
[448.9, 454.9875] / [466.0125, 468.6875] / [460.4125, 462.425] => -0.14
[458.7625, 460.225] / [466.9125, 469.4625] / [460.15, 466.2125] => -0.07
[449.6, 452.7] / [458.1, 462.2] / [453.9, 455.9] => 0.07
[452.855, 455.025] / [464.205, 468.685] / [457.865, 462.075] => -0.23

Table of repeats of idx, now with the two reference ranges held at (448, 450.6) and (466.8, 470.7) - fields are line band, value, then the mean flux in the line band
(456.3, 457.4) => -0.06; 1.29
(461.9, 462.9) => -0.09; 1.32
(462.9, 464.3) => -0.03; 1.26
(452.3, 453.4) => 0.11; 1.12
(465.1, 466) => 0.00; 1.22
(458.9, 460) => -0.03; 1.26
